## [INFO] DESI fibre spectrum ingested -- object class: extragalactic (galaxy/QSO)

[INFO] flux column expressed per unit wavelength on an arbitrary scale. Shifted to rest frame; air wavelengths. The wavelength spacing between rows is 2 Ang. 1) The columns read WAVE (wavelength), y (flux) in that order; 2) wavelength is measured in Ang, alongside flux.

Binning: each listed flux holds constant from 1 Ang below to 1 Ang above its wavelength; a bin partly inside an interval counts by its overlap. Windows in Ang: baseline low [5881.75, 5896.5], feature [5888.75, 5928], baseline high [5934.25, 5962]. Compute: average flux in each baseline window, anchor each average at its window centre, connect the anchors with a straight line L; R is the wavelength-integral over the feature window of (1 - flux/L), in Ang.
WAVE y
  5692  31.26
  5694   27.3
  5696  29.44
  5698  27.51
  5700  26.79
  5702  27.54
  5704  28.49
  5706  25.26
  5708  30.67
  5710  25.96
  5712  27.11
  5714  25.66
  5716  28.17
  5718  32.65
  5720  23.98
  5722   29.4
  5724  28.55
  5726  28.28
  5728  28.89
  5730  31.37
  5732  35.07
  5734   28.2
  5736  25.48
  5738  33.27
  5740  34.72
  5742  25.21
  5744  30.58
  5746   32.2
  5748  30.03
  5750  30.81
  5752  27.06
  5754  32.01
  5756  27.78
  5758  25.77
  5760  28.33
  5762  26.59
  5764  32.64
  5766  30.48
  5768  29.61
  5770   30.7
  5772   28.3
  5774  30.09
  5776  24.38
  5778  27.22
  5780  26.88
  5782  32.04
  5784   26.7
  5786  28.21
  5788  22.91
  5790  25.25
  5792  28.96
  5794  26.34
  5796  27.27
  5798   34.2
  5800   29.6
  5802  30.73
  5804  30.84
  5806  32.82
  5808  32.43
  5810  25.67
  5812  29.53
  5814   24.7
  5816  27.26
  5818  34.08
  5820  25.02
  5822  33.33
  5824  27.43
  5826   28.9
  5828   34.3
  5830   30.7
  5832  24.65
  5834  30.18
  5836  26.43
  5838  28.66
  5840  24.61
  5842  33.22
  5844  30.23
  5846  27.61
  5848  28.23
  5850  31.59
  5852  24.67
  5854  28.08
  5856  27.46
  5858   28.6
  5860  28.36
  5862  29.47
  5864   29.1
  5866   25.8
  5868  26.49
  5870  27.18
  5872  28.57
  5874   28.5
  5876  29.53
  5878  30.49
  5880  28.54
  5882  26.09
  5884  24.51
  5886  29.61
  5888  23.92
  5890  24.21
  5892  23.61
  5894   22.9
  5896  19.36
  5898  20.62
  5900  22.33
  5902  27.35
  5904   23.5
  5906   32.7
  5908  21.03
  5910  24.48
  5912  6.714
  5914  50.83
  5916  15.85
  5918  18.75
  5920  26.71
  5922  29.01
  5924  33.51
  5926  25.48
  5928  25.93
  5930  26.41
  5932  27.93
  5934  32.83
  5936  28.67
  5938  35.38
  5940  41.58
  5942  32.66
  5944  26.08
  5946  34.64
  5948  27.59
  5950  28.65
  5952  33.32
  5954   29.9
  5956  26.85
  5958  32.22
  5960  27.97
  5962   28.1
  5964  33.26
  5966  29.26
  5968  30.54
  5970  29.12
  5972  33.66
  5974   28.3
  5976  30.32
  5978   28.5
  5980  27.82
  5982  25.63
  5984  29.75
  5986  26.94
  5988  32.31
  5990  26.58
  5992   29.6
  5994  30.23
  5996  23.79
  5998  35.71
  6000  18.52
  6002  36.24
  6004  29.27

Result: 2.8 Ang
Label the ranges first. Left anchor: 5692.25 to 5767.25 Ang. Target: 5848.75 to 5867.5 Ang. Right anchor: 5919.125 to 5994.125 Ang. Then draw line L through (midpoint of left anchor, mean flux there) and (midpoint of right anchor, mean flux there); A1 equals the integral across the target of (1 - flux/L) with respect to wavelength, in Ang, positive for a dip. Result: 0.9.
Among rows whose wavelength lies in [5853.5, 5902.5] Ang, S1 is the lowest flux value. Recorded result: 19.36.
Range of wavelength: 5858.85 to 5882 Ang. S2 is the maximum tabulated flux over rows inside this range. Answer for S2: 30.49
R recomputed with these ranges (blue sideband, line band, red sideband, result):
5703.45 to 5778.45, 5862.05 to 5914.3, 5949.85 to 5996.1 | 6.1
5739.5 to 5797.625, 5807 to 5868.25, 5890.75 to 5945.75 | -1.9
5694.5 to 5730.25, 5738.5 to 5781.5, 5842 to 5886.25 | -1.7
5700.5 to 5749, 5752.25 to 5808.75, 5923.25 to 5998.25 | 0.7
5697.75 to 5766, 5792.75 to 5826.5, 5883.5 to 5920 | -3.4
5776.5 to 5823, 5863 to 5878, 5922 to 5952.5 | 0.8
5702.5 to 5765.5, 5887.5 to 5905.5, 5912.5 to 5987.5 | 3.7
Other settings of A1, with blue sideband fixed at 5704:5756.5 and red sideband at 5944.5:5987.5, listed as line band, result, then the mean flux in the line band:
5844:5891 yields 2.7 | 27.7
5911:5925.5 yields 1.8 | 25.9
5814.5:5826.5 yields 0.1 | 29.2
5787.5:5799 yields 0.6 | 27.7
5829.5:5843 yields 0.5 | 28.3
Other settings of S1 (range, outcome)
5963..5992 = 25.63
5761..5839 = 22.91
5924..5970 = 25.48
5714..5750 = 23.98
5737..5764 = 25.21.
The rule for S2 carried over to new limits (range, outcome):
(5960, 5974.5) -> 33.66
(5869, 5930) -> 50.83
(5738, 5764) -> 34.72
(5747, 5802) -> 34.2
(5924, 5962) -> 41.58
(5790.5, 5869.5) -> 34.3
